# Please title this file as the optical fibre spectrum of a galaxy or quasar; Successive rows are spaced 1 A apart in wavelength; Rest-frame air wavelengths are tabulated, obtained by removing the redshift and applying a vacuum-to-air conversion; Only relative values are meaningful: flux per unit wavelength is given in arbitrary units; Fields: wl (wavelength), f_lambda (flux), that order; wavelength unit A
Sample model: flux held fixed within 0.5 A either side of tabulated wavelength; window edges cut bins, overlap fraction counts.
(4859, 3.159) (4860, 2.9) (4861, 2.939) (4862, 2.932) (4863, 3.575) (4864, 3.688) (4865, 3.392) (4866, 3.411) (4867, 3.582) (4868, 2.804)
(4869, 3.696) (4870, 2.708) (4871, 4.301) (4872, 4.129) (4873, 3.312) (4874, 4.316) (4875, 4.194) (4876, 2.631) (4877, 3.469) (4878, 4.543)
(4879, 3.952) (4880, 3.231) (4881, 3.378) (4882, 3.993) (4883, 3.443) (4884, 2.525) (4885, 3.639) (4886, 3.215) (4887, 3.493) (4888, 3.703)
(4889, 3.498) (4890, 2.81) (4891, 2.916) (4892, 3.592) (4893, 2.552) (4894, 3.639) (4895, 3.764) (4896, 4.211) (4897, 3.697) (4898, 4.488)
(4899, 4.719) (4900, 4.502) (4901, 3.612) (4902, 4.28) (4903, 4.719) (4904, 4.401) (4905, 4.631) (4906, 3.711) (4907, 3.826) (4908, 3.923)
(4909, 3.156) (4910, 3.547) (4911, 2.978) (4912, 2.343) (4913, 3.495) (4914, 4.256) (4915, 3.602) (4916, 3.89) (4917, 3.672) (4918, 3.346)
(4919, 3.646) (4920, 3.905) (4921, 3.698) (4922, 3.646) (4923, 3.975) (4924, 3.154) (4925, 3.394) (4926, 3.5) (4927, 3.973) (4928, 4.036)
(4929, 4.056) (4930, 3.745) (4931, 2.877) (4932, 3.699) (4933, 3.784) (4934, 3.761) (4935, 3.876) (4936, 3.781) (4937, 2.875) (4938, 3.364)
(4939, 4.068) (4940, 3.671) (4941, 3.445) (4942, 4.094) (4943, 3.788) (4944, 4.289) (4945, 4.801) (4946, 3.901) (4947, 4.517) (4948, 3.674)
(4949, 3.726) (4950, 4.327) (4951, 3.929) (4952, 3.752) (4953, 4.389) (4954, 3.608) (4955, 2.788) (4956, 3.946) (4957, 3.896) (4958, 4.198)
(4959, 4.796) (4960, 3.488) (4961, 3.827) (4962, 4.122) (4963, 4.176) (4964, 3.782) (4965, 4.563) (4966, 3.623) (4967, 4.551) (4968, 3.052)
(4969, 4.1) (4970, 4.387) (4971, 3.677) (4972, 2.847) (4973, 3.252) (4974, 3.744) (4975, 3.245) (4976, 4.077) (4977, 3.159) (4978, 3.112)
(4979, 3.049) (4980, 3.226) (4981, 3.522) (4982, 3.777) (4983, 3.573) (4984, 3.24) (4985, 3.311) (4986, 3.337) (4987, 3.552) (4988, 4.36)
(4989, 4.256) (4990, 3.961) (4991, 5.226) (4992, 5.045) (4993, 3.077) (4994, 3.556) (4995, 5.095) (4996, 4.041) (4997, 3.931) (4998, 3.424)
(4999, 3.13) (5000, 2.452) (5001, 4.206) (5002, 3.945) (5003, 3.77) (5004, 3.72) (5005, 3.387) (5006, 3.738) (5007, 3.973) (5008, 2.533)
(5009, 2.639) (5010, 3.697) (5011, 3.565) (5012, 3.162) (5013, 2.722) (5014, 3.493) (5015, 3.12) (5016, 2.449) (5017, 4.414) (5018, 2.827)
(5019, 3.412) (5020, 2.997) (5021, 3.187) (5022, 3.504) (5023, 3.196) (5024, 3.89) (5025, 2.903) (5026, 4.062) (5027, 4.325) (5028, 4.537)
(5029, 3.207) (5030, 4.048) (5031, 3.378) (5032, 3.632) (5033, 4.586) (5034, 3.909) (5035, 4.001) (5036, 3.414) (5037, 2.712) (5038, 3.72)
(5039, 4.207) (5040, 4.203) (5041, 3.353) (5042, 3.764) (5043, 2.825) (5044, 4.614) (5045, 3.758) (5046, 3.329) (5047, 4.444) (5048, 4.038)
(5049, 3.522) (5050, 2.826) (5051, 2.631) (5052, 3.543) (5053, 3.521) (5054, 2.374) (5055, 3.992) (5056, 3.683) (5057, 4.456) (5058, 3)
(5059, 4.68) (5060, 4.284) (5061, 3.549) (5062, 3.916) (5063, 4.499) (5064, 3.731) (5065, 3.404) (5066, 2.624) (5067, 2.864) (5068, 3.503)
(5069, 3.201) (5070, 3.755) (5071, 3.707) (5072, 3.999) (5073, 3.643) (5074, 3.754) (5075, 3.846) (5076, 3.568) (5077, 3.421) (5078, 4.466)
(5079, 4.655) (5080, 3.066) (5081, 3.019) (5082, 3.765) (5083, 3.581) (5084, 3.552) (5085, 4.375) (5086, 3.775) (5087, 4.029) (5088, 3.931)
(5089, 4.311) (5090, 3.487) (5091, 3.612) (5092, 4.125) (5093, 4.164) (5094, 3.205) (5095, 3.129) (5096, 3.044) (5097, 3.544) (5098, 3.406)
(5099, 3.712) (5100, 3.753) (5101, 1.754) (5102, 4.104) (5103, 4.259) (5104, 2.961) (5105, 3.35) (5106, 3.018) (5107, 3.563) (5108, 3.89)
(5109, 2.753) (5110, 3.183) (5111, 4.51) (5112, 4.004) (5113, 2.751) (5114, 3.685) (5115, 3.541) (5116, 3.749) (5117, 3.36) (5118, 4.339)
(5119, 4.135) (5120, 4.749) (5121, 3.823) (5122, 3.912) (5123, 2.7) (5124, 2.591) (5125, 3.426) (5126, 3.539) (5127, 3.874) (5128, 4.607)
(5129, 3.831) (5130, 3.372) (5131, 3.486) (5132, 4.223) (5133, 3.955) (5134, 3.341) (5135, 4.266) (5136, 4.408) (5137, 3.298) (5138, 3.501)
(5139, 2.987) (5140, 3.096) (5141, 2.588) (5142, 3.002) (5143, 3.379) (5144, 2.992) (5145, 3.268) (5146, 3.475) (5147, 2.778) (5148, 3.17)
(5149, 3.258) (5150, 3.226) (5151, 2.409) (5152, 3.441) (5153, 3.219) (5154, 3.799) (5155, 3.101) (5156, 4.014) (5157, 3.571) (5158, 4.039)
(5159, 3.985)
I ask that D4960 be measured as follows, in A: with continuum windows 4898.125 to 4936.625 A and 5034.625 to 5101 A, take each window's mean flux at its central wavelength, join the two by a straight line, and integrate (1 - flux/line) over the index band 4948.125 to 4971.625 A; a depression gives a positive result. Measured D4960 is -1.25 A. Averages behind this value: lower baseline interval 3.77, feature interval 3.93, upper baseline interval 3.65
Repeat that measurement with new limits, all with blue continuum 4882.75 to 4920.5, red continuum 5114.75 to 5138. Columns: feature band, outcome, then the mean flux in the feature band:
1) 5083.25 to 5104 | 0.55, 3.65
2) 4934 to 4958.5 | -1.16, 3.86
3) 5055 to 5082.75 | 0.19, 3.71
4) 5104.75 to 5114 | 0.71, 3.46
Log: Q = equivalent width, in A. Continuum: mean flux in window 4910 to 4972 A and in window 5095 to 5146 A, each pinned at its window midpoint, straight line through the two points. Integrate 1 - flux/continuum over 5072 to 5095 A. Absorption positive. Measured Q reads -1.3 A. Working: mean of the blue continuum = 3.78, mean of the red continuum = 3.53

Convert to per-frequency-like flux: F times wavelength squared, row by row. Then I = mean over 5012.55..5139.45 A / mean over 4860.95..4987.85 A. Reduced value 1.04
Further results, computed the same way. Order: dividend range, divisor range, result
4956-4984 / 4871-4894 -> 1.10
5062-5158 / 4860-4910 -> 1.07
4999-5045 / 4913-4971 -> 0.95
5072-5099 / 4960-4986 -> 1.07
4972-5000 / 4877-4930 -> 1.03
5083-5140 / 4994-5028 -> 1.08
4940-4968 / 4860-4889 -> 1.17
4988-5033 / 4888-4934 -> 1.02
